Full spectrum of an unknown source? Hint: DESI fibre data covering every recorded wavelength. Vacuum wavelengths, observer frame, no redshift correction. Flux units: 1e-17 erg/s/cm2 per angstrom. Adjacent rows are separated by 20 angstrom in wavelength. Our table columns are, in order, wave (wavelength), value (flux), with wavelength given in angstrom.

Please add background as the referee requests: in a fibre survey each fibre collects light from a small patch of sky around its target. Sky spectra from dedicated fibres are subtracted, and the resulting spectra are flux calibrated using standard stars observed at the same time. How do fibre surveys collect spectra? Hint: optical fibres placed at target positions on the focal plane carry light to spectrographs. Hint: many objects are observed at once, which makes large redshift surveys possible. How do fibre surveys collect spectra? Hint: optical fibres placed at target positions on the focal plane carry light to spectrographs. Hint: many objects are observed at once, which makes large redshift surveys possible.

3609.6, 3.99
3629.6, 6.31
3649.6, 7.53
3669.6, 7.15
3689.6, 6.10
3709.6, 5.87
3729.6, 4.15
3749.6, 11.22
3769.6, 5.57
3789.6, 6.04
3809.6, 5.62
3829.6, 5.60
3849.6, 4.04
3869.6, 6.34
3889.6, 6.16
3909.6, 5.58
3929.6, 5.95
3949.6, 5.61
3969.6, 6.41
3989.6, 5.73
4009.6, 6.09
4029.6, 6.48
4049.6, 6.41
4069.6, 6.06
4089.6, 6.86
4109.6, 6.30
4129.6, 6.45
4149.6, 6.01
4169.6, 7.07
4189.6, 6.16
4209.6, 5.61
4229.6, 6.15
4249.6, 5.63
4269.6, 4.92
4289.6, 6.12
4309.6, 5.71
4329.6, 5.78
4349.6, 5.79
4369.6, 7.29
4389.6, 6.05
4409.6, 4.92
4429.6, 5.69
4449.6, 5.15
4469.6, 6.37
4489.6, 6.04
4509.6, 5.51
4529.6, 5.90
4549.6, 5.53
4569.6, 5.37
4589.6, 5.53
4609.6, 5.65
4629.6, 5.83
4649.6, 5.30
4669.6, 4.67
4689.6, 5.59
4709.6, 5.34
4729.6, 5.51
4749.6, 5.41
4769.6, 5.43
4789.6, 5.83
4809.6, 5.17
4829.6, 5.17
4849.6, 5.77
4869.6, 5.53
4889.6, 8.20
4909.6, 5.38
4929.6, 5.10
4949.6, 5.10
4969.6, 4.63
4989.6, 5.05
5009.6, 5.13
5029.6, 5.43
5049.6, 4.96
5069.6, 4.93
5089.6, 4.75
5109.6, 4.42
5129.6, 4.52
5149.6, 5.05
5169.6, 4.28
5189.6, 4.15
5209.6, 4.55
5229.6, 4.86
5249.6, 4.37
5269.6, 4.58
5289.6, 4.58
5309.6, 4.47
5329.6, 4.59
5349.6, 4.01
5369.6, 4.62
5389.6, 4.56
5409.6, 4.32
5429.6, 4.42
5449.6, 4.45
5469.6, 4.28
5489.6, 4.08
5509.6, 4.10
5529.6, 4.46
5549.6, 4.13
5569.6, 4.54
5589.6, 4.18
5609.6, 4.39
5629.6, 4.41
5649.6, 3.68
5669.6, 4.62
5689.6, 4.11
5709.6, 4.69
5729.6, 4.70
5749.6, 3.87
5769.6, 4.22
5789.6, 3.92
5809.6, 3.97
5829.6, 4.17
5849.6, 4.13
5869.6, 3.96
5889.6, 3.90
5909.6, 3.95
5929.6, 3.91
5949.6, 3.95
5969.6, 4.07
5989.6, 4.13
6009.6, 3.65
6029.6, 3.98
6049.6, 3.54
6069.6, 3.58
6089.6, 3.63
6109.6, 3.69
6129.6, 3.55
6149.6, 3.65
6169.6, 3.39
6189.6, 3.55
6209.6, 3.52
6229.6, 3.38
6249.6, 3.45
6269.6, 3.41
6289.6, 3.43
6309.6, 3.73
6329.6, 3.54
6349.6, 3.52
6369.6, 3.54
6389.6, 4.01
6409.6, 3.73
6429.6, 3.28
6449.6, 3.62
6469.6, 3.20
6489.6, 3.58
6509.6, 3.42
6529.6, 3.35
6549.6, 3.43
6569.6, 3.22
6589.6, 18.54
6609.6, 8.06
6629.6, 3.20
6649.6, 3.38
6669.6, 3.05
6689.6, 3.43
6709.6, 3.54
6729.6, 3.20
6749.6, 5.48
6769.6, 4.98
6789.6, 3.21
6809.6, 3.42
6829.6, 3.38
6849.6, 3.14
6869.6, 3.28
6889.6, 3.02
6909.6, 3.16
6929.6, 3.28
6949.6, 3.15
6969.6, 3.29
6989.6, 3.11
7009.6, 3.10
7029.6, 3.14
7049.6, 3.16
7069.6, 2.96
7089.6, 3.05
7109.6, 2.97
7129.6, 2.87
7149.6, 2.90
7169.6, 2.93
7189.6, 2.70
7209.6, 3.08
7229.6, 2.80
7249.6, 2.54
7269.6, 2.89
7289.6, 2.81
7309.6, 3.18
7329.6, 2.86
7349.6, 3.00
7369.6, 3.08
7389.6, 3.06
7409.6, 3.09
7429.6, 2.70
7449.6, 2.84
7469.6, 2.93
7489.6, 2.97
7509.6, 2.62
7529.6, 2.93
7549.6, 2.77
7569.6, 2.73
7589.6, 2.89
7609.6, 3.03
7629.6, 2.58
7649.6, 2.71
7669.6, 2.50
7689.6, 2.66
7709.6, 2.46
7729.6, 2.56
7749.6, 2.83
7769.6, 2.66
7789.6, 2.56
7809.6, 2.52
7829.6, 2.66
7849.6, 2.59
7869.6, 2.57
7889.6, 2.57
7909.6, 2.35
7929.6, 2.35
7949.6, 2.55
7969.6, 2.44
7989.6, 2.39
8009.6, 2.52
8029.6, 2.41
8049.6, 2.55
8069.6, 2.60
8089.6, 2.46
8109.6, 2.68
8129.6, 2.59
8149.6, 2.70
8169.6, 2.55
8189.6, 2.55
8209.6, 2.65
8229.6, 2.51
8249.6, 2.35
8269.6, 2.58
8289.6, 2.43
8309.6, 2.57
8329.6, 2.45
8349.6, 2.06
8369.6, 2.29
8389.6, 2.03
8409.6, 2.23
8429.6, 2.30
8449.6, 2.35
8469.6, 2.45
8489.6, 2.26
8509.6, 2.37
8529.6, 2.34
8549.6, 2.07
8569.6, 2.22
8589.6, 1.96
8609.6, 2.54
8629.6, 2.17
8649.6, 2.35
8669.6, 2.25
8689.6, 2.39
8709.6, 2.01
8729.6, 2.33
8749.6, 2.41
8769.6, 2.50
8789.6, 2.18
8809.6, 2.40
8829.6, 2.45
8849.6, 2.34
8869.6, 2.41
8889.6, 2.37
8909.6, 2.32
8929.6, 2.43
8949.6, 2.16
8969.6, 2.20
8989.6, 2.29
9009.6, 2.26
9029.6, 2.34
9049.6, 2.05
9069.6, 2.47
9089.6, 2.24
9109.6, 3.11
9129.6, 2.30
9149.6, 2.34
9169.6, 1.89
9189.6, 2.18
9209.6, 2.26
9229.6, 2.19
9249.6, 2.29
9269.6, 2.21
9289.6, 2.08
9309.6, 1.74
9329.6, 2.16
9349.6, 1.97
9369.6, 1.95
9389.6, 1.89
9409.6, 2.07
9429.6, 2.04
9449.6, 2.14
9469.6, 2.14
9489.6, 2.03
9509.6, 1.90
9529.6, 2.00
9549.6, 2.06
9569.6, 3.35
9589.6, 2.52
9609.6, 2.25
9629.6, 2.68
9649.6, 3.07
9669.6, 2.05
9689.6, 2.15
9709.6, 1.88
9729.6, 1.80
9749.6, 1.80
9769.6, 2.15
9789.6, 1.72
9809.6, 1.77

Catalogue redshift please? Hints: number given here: 0.00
